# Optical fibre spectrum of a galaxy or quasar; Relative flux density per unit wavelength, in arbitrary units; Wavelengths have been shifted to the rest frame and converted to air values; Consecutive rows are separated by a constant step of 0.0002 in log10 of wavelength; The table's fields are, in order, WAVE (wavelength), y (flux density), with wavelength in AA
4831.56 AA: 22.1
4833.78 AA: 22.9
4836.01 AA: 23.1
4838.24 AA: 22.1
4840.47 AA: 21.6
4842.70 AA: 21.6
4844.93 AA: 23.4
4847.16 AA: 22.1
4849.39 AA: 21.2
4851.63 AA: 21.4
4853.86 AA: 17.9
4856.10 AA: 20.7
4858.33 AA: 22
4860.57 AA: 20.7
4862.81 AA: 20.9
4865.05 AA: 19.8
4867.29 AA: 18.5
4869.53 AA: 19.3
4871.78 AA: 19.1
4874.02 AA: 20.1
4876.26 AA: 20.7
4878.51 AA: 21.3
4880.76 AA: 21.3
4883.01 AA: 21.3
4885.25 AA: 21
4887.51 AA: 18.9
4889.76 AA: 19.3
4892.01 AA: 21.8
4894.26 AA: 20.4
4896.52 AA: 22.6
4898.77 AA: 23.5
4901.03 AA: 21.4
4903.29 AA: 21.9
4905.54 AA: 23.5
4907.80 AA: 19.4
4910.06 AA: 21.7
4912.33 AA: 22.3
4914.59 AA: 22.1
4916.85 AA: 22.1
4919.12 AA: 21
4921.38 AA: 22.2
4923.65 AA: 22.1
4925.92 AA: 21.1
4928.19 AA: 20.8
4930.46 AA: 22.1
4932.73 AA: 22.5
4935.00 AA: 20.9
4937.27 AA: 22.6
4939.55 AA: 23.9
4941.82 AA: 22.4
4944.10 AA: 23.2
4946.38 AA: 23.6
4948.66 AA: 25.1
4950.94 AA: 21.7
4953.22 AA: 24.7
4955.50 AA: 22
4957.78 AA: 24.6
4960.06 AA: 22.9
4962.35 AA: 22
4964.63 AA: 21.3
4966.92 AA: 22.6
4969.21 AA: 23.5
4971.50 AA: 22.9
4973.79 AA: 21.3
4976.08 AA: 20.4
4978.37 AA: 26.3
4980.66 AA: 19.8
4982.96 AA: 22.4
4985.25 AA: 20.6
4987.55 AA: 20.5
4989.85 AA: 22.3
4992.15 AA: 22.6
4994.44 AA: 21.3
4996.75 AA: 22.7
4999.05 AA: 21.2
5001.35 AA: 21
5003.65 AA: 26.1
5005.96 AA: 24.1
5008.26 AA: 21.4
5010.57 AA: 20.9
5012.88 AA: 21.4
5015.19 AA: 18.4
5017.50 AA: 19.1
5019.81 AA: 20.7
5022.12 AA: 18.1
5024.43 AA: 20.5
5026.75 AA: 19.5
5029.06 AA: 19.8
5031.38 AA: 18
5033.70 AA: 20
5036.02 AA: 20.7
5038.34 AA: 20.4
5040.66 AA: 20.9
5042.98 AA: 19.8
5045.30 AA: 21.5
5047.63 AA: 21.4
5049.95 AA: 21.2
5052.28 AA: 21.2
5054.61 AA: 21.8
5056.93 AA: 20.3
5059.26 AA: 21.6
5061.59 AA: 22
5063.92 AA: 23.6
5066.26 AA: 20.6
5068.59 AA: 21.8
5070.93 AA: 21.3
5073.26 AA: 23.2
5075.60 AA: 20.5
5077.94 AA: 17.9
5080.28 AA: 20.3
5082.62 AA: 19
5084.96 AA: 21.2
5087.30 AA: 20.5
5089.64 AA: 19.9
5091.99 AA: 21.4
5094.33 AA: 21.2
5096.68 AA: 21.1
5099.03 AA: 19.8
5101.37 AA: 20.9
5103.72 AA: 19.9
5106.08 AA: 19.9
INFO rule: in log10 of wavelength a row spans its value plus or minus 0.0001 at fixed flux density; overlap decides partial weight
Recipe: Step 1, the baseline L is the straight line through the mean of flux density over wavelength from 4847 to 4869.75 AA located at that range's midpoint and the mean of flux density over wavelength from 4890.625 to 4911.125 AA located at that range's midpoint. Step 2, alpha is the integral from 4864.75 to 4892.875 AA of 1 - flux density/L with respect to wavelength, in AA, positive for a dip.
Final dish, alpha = 1.17 AA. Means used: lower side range 20.4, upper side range 21.8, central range 20.2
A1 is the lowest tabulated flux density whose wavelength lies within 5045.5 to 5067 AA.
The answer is 20.3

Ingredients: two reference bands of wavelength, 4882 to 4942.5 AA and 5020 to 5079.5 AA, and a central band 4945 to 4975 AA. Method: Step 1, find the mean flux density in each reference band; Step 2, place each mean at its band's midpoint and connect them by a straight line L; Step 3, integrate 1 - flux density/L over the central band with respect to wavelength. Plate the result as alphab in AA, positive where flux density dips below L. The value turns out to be -2.3 AA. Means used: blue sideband 21.7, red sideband 20.7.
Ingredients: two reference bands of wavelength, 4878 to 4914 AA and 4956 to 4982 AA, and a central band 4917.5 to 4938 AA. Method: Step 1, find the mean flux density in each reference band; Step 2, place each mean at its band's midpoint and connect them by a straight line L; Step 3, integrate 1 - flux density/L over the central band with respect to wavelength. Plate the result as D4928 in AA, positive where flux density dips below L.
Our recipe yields 0.2 AA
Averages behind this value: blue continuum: 21.4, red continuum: 22.5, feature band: 21.7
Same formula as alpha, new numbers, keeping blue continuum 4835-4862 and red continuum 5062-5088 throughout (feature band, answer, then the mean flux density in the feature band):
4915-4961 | -2.84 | 22.6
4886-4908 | 0.01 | 21.3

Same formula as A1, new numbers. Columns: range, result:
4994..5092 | 17.9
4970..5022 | 18.4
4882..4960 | 18.9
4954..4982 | 19.8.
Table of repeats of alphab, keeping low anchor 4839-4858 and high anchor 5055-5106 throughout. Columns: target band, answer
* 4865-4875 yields 0.92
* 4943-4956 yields -1.45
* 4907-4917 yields -0.17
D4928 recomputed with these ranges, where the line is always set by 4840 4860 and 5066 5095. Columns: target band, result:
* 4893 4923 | -1.02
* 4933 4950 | -1.62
